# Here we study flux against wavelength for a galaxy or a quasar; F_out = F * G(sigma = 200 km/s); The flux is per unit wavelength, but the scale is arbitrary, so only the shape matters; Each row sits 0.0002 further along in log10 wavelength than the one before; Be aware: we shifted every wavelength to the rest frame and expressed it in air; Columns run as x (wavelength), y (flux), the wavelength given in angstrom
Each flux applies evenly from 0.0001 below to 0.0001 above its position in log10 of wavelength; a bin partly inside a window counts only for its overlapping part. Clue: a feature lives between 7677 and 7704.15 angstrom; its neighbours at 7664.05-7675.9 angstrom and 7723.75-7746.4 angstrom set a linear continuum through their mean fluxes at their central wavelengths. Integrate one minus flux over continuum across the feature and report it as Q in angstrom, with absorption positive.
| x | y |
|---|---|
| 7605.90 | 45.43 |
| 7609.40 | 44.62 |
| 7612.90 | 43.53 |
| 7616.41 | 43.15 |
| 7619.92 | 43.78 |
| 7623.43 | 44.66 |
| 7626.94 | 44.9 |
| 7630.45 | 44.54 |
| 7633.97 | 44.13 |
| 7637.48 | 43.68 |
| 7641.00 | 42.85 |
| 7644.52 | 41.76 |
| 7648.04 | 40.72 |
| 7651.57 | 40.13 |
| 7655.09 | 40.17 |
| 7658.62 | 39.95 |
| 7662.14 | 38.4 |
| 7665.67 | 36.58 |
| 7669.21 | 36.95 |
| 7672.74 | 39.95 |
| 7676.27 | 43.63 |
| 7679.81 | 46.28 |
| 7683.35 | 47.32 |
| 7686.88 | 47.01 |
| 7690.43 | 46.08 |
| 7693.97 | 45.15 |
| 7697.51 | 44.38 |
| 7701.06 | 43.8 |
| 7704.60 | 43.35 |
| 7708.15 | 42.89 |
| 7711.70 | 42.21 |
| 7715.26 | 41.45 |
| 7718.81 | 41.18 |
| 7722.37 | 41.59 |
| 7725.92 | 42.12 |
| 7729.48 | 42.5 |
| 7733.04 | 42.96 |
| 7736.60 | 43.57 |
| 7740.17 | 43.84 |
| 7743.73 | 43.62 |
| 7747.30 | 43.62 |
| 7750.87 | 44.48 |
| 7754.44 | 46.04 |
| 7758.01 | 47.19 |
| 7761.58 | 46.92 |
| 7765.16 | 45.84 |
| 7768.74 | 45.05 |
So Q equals -3.8 angstrom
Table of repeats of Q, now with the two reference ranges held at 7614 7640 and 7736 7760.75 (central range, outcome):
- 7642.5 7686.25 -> 3.09 angstrom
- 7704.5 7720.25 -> 0.86 angstrom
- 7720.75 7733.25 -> 0.68 angstrom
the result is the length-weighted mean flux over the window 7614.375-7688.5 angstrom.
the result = 42.4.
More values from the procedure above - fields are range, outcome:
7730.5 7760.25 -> 44.4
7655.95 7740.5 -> 42.6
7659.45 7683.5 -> 40.8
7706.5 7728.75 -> 41.9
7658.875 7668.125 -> 37.8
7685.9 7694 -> 46.1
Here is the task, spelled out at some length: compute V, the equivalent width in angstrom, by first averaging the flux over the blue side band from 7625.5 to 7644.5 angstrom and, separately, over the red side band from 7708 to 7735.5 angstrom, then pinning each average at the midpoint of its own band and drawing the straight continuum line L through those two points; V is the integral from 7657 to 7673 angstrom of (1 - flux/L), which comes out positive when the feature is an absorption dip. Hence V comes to 1.9 angstrom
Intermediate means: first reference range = 43.8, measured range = 38.2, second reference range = 42.1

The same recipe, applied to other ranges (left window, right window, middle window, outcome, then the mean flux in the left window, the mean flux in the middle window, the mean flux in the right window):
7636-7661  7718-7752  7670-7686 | -0.8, 41.2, 44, 43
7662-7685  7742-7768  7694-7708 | -0.4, 41.5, 43.9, 45.4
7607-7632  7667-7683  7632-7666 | 1.6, 44.2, 41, 42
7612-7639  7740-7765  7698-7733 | 1.9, 44.1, 42.4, 45.2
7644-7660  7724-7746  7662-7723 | -1.6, 40.5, 42.8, 43.1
